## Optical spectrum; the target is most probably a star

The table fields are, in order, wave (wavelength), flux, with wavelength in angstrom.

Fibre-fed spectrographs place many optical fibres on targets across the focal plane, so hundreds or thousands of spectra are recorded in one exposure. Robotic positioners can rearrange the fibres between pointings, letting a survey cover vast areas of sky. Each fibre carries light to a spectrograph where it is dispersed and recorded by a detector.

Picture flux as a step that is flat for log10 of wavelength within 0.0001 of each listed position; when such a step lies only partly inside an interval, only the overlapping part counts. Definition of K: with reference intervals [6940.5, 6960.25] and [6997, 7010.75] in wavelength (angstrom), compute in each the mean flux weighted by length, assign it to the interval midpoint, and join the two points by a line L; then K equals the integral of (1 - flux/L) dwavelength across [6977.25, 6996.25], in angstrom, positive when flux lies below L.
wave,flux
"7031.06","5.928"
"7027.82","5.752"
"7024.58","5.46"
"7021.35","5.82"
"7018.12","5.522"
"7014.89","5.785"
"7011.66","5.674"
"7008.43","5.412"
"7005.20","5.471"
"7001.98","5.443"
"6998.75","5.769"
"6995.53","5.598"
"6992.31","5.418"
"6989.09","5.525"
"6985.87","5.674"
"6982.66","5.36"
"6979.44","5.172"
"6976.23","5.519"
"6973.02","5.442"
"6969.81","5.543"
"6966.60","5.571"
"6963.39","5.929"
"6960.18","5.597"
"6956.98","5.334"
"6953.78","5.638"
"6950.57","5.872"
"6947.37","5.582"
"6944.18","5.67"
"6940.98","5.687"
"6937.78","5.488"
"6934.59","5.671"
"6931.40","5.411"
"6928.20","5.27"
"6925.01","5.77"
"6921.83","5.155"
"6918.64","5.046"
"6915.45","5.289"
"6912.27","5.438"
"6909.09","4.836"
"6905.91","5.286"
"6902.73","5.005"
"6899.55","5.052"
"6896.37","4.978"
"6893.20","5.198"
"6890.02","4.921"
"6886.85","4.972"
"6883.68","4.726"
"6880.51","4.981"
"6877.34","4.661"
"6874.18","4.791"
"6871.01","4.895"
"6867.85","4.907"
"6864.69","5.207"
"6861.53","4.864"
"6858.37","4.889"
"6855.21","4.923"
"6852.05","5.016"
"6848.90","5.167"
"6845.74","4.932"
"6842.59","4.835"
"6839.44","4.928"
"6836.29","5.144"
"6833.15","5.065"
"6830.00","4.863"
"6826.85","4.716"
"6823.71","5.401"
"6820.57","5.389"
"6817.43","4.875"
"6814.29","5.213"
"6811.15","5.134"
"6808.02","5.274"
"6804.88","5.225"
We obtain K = 0.4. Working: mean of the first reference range 5.63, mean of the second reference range 5.53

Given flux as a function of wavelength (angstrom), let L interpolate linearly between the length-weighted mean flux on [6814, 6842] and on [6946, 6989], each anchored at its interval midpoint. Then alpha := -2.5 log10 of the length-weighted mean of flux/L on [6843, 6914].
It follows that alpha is 0.053 mag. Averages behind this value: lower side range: 5.05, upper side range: 5.55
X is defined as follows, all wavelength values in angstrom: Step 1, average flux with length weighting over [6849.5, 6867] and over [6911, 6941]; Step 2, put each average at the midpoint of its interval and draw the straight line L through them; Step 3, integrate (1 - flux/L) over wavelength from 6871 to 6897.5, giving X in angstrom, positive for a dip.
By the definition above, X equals 1.3 angstrom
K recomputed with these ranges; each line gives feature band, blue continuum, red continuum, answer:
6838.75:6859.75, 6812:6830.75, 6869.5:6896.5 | 0.2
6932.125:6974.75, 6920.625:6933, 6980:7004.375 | -1.2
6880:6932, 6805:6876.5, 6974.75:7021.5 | 1.0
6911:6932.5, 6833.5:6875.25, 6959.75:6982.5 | -0.2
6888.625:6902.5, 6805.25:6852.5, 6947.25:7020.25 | 0.6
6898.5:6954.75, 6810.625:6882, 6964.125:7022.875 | -1.1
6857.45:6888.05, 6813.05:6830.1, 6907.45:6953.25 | 2.2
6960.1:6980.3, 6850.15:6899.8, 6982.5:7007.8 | -0.5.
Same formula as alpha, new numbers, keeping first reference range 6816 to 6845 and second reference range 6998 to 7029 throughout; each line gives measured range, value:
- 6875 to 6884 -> 0.08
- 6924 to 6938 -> -0.03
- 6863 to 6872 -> 0.03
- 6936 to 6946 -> -0.05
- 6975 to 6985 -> 0.03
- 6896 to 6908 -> 0.04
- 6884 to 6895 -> 0.05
